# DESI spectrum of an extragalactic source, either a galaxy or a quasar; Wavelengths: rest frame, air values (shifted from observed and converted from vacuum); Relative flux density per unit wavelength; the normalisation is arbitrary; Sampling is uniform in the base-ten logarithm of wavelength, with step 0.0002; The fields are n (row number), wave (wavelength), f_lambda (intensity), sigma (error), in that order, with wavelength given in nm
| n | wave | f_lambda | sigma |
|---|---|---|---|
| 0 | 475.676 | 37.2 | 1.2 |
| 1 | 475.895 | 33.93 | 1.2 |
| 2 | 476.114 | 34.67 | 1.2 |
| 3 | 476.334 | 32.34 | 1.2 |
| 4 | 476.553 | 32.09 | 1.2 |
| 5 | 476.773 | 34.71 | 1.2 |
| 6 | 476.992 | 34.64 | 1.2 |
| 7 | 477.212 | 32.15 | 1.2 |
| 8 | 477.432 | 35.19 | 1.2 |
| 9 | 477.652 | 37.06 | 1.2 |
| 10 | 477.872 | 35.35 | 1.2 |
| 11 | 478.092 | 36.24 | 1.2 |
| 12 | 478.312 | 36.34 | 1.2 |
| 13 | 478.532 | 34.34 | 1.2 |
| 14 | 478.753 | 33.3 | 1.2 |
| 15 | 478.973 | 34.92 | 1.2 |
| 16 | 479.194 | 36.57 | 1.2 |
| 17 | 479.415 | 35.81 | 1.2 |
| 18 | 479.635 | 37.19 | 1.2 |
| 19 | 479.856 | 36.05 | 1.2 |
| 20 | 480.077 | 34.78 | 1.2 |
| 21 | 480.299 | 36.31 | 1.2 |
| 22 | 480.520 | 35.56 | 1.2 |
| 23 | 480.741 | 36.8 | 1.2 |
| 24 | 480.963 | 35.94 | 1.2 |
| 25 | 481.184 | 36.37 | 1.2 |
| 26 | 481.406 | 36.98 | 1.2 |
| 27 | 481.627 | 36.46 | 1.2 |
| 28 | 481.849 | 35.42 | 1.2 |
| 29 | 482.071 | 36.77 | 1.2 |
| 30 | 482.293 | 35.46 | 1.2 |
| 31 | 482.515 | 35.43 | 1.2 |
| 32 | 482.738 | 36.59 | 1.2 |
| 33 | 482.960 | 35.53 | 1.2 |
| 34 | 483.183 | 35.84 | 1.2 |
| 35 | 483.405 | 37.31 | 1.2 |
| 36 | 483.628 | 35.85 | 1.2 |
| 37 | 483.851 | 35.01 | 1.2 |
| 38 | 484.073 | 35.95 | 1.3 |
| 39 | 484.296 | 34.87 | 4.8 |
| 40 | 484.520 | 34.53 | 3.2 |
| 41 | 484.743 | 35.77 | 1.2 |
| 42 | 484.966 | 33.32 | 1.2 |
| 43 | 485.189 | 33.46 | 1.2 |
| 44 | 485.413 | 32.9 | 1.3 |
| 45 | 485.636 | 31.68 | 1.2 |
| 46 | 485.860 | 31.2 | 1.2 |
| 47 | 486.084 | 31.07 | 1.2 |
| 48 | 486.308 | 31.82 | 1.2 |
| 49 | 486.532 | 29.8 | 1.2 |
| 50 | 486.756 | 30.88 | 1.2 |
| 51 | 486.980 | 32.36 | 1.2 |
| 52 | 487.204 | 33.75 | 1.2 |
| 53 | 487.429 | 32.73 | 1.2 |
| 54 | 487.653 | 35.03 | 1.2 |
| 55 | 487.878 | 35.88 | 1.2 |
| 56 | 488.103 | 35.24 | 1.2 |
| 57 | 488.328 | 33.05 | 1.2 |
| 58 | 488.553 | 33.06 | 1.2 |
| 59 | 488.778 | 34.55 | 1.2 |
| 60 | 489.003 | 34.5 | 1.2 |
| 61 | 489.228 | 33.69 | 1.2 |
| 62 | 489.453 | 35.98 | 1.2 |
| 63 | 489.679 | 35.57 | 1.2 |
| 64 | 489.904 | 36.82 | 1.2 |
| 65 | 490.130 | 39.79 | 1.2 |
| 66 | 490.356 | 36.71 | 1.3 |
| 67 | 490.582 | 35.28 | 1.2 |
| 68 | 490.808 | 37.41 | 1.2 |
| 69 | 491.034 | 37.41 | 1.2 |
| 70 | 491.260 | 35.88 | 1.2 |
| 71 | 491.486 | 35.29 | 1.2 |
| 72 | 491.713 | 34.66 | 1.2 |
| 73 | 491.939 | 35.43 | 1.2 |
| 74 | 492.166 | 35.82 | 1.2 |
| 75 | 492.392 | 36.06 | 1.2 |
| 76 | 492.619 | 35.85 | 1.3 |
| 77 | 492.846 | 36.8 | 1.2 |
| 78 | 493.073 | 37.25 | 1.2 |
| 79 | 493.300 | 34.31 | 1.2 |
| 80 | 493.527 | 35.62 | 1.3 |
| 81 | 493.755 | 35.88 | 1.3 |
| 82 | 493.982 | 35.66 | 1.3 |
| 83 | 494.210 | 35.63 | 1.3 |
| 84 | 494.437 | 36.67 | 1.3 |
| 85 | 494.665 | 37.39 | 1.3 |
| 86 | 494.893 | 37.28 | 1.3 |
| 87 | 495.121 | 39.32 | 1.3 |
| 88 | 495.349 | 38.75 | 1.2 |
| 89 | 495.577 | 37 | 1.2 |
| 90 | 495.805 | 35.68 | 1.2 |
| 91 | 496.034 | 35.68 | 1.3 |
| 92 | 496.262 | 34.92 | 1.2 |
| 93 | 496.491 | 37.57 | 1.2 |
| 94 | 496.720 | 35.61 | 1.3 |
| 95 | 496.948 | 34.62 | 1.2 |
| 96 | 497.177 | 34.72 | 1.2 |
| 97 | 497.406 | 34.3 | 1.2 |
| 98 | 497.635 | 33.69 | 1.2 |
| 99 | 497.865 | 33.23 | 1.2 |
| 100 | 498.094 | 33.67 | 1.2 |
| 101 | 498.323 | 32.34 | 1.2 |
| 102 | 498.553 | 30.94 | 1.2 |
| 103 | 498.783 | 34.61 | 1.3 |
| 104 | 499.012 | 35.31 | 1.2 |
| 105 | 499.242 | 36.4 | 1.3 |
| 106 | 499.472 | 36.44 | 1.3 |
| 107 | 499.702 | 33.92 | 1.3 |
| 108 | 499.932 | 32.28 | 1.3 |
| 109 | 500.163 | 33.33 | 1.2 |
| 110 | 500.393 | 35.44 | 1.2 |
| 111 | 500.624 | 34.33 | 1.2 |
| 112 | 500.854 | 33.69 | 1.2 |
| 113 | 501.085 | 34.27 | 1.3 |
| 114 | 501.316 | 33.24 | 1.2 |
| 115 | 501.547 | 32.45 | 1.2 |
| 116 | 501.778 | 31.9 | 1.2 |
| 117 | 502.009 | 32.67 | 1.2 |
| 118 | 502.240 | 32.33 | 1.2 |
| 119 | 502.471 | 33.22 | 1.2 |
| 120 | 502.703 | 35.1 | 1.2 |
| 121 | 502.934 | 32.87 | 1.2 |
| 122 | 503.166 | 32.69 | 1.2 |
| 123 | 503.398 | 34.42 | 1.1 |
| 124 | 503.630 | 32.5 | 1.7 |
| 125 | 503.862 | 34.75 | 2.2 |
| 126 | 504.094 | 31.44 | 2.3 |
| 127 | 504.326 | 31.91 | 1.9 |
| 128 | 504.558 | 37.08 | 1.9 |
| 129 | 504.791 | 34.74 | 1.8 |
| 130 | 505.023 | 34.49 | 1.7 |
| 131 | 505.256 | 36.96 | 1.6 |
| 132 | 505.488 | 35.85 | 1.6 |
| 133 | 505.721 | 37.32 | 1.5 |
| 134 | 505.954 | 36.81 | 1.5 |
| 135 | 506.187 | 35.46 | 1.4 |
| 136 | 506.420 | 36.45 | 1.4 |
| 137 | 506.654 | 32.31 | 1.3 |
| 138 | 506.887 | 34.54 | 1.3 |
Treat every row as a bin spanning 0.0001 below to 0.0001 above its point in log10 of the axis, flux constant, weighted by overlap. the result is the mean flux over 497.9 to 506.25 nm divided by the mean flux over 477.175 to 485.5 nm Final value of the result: 0.96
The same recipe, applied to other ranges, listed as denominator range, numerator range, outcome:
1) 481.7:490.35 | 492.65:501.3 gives 1.02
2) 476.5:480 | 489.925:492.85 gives 1.03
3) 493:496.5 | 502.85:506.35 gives 0.95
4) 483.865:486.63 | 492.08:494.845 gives 1.09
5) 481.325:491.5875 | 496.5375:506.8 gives 0.98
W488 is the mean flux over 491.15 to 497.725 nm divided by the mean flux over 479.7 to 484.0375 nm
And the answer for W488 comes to 1.00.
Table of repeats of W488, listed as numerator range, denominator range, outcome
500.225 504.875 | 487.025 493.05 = 0.95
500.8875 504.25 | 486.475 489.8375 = 0.98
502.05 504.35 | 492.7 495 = 0.92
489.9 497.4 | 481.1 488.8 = 1.06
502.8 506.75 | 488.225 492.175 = 0.97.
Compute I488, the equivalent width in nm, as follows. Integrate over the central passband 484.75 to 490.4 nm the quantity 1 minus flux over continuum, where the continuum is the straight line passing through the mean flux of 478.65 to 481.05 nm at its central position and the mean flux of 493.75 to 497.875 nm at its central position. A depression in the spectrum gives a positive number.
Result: 0.33 nm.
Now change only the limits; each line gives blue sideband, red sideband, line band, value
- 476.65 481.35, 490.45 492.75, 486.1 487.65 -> 0.16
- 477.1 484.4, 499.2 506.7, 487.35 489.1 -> 0.05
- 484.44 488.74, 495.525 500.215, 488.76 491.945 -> -0.23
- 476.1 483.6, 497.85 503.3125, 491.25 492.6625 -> -0.05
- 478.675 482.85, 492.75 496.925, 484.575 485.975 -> 0.12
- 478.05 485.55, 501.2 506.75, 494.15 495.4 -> -0.10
